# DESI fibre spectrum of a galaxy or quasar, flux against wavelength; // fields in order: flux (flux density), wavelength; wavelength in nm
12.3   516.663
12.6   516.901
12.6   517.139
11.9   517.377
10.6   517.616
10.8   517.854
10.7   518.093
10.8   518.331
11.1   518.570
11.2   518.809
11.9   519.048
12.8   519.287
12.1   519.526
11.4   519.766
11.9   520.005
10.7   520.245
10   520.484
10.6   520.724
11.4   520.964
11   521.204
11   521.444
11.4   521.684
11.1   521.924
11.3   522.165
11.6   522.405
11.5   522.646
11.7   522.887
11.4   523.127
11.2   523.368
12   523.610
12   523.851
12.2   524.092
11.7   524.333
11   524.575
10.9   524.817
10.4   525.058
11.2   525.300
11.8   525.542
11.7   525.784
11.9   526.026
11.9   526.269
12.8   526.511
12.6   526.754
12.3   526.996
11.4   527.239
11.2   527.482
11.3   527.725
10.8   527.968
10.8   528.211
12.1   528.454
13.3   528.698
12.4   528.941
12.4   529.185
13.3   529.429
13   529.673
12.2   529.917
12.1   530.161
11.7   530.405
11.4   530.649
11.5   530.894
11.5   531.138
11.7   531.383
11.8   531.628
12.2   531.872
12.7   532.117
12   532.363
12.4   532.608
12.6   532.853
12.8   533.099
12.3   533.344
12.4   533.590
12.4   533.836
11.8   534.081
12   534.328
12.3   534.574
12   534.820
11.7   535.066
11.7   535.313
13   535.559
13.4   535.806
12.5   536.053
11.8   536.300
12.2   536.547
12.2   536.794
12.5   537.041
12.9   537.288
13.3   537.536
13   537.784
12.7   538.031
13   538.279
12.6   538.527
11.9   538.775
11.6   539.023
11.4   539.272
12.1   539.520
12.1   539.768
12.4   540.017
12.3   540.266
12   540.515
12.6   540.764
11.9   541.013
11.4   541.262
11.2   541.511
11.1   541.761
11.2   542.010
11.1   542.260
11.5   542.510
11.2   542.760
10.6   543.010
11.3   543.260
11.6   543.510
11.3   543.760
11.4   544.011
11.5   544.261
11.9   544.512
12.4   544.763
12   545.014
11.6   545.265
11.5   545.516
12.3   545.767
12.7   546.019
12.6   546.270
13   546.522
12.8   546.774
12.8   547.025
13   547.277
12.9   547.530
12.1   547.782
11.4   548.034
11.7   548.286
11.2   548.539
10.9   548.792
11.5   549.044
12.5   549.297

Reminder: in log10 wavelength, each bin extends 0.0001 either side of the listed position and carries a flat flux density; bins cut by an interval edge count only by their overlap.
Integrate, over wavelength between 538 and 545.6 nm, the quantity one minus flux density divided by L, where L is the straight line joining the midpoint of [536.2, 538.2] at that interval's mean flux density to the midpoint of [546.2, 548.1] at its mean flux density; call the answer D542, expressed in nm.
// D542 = 0.52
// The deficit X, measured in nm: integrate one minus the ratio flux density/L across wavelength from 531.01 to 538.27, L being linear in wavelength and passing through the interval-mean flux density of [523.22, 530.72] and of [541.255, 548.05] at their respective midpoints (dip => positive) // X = -0.31 nm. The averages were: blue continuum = 11.8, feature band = 12.3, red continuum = 11.9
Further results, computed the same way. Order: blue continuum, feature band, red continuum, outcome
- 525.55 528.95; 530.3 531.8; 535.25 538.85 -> 0.07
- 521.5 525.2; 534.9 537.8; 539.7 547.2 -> -0.20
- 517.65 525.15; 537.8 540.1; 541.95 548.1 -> -0.09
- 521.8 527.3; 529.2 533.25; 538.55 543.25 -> -0.19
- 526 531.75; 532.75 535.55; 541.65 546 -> -0.09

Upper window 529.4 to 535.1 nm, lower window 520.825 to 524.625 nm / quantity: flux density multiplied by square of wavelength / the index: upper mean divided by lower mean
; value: 1.1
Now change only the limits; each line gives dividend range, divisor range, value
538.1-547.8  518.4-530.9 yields 1.10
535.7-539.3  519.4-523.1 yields 1.18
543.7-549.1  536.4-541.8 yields 1.01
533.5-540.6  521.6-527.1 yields 1.11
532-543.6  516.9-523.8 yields 1.14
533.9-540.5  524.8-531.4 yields 1.07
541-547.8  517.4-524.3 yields 1.14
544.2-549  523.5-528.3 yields 1.13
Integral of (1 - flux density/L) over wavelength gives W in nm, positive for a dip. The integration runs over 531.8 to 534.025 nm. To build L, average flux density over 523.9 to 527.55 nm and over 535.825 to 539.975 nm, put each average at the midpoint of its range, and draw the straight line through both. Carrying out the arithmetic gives -0.057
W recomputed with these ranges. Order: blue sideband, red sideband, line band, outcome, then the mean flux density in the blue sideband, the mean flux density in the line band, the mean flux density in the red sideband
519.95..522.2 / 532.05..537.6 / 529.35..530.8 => -0.04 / 11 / 12.2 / 12.4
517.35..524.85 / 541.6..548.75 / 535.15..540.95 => -0.35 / 11.3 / 12.4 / 11.8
